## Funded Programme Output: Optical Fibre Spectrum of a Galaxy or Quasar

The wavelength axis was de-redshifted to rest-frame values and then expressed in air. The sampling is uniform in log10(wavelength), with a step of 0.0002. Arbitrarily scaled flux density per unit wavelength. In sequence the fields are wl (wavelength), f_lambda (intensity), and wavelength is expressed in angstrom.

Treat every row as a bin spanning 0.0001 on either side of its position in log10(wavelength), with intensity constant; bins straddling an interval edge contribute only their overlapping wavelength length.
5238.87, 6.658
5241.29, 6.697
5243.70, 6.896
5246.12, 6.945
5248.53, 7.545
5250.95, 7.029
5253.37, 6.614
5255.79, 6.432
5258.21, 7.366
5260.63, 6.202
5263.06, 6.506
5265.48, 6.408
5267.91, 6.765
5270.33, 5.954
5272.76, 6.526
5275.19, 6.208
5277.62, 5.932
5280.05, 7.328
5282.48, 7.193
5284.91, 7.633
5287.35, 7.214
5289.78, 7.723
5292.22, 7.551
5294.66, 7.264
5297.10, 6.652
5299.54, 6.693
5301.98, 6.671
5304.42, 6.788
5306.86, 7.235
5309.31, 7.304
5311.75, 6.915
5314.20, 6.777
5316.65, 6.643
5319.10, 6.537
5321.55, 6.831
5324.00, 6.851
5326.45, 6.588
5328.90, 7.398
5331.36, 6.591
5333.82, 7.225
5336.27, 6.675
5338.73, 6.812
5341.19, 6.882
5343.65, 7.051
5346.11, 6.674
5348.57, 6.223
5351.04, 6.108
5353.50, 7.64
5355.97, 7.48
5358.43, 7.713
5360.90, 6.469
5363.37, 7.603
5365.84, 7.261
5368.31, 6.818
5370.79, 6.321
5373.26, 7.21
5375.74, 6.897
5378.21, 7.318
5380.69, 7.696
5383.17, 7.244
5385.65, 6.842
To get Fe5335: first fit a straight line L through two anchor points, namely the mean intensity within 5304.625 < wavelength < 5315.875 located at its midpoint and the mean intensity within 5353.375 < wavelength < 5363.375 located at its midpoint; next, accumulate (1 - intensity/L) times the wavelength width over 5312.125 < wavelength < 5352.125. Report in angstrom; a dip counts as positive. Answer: 2.3 angstrom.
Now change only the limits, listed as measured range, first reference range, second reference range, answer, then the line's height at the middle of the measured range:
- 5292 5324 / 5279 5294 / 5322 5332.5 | 1.08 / 7.13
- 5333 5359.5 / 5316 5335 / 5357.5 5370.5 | 0.12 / 6.98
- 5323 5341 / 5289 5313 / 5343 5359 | 0.31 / 7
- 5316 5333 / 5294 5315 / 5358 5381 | 0.43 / 6.97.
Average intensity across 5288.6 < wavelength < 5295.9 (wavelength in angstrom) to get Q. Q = 7.5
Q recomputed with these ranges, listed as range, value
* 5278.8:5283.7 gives 7.26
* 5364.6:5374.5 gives 6.9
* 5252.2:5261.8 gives 6.66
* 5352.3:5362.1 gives 7.33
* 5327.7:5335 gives 7.06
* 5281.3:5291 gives 7.44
